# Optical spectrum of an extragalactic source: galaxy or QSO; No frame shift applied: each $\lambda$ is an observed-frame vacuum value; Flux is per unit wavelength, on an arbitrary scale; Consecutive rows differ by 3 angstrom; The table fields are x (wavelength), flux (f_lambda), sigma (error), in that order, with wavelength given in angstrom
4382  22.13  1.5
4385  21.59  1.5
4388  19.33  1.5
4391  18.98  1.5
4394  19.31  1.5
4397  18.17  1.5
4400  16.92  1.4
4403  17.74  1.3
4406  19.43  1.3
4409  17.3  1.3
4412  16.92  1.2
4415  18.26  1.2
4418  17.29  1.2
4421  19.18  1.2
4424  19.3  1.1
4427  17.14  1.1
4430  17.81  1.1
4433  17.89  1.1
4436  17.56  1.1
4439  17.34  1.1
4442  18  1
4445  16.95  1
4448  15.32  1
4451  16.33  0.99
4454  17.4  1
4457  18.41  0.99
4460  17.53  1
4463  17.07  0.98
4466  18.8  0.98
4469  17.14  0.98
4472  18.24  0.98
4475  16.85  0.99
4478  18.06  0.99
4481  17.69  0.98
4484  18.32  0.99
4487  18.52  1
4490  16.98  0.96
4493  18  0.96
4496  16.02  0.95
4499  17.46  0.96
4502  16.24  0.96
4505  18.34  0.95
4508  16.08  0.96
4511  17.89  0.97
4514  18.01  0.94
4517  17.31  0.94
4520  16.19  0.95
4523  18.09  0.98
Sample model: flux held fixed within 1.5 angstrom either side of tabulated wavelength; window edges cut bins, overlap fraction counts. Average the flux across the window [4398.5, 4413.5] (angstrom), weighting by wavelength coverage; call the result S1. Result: 17.7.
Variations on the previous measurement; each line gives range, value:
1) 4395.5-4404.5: 17.6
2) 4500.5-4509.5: 16.9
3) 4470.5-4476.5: 17.5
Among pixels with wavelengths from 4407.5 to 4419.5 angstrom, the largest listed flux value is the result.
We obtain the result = 18.26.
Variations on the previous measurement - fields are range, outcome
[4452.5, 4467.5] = 18.8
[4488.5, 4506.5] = 18.34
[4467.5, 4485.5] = 18.32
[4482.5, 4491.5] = 18.52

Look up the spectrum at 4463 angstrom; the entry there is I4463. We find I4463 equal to 17.07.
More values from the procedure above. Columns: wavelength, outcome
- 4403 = 17.74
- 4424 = 19.3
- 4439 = 17.34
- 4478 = 18.06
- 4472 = 18.24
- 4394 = 19.31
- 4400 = 16.92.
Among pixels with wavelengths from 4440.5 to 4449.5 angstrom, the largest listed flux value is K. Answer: 18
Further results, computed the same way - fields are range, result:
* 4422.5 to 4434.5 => 19.3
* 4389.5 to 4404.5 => 19.31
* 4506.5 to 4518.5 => 18.01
